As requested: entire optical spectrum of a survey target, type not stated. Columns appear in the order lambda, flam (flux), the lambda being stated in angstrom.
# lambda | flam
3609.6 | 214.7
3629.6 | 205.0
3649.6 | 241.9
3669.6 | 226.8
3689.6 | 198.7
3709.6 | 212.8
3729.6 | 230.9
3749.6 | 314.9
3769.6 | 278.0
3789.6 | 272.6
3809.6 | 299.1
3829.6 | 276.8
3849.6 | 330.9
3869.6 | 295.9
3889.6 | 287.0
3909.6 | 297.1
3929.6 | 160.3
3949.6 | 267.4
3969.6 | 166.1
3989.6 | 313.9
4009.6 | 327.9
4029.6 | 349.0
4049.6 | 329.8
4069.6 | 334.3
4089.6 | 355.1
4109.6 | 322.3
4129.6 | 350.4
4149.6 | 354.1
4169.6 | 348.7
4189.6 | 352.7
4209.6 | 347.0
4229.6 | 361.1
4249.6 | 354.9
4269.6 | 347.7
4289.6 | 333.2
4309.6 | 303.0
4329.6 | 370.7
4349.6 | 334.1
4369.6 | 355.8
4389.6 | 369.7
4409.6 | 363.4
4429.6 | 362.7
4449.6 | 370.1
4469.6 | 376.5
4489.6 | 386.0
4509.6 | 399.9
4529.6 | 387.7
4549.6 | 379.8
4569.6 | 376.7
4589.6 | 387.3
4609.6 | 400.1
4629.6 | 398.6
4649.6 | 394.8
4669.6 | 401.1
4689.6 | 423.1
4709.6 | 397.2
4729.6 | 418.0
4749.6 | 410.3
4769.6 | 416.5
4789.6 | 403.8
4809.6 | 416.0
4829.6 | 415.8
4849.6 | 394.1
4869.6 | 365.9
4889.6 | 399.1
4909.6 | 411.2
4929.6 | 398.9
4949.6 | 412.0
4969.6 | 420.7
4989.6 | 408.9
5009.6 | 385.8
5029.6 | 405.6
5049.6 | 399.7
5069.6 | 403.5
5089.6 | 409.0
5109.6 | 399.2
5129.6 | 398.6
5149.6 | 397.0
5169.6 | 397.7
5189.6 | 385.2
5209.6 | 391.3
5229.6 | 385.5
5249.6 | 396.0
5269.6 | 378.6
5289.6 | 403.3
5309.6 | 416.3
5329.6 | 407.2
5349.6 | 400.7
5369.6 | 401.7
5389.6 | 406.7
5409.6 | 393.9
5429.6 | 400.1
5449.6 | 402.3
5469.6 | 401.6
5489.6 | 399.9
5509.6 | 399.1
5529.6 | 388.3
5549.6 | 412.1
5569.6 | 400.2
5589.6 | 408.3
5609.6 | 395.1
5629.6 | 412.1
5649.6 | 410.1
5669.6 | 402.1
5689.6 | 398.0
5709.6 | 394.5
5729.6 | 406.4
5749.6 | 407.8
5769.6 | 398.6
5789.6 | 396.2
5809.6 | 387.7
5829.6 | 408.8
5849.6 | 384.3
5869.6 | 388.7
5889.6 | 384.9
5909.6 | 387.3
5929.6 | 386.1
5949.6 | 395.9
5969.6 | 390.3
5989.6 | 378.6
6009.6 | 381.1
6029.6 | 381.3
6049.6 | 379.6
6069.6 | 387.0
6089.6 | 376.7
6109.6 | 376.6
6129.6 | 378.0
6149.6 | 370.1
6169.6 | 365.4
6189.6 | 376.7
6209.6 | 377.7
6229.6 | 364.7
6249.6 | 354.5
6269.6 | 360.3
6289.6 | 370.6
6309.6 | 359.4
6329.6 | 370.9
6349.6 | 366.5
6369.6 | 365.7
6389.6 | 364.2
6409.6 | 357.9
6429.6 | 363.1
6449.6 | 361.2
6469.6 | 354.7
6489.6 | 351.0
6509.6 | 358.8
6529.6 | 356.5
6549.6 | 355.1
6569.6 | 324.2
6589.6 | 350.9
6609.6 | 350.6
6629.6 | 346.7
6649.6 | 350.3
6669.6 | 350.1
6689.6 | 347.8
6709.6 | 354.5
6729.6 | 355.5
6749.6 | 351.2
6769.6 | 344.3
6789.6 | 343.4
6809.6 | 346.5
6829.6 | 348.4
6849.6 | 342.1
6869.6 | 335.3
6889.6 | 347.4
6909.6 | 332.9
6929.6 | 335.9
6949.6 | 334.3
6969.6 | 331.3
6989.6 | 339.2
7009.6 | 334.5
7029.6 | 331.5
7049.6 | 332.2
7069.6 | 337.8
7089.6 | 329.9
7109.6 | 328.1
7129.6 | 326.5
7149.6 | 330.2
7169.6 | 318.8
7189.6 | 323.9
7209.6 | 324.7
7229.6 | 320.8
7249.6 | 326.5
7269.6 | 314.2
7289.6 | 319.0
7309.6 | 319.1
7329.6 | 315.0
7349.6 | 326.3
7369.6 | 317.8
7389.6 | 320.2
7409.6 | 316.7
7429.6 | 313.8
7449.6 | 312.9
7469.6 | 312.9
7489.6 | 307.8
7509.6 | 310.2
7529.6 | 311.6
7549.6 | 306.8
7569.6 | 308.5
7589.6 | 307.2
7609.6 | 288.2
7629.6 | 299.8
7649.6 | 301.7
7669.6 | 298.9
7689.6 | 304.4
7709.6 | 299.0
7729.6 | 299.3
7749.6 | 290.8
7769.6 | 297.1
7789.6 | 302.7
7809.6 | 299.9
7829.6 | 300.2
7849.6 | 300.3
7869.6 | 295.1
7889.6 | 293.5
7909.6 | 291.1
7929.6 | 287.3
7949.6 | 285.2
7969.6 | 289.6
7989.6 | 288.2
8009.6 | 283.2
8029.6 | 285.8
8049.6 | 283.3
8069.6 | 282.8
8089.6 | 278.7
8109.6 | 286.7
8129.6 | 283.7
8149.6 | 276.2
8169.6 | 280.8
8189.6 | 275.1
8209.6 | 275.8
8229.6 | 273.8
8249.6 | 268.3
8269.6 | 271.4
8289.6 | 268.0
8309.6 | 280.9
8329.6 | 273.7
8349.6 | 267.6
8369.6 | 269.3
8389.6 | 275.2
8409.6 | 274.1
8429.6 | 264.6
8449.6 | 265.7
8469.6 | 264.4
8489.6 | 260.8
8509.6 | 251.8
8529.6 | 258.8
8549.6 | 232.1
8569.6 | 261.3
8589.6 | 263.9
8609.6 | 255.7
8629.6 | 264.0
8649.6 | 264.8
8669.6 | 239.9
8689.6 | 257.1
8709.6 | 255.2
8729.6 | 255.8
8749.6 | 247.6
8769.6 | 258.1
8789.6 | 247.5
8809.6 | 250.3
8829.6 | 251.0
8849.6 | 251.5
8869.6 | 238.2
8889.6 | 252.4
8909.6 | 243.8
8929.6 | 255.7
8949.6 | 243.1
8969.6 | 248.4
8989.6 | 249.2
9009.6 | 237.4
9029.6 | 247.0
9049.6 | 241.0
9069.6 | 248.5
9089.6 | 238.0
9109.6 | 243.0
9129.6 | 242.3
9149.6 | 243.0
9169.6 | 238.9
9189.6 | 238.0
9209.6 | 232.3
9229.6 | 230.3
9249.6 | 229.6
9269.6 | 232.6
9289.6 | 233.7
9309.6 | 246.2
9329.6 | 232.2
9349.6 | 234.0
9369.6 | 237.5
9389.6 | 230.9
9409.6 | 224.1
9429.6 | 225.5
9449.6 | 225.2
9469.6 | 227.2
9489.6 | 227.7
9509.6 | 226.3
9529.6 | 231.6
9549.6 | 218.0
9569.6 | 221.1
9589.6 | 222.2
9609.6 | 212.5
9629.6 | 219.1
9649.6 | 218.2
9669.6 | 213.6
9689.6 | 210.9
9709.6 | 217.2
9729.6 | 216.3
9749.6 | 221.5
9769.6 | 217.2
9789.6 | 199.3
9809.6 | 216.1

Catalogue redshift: 0.00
